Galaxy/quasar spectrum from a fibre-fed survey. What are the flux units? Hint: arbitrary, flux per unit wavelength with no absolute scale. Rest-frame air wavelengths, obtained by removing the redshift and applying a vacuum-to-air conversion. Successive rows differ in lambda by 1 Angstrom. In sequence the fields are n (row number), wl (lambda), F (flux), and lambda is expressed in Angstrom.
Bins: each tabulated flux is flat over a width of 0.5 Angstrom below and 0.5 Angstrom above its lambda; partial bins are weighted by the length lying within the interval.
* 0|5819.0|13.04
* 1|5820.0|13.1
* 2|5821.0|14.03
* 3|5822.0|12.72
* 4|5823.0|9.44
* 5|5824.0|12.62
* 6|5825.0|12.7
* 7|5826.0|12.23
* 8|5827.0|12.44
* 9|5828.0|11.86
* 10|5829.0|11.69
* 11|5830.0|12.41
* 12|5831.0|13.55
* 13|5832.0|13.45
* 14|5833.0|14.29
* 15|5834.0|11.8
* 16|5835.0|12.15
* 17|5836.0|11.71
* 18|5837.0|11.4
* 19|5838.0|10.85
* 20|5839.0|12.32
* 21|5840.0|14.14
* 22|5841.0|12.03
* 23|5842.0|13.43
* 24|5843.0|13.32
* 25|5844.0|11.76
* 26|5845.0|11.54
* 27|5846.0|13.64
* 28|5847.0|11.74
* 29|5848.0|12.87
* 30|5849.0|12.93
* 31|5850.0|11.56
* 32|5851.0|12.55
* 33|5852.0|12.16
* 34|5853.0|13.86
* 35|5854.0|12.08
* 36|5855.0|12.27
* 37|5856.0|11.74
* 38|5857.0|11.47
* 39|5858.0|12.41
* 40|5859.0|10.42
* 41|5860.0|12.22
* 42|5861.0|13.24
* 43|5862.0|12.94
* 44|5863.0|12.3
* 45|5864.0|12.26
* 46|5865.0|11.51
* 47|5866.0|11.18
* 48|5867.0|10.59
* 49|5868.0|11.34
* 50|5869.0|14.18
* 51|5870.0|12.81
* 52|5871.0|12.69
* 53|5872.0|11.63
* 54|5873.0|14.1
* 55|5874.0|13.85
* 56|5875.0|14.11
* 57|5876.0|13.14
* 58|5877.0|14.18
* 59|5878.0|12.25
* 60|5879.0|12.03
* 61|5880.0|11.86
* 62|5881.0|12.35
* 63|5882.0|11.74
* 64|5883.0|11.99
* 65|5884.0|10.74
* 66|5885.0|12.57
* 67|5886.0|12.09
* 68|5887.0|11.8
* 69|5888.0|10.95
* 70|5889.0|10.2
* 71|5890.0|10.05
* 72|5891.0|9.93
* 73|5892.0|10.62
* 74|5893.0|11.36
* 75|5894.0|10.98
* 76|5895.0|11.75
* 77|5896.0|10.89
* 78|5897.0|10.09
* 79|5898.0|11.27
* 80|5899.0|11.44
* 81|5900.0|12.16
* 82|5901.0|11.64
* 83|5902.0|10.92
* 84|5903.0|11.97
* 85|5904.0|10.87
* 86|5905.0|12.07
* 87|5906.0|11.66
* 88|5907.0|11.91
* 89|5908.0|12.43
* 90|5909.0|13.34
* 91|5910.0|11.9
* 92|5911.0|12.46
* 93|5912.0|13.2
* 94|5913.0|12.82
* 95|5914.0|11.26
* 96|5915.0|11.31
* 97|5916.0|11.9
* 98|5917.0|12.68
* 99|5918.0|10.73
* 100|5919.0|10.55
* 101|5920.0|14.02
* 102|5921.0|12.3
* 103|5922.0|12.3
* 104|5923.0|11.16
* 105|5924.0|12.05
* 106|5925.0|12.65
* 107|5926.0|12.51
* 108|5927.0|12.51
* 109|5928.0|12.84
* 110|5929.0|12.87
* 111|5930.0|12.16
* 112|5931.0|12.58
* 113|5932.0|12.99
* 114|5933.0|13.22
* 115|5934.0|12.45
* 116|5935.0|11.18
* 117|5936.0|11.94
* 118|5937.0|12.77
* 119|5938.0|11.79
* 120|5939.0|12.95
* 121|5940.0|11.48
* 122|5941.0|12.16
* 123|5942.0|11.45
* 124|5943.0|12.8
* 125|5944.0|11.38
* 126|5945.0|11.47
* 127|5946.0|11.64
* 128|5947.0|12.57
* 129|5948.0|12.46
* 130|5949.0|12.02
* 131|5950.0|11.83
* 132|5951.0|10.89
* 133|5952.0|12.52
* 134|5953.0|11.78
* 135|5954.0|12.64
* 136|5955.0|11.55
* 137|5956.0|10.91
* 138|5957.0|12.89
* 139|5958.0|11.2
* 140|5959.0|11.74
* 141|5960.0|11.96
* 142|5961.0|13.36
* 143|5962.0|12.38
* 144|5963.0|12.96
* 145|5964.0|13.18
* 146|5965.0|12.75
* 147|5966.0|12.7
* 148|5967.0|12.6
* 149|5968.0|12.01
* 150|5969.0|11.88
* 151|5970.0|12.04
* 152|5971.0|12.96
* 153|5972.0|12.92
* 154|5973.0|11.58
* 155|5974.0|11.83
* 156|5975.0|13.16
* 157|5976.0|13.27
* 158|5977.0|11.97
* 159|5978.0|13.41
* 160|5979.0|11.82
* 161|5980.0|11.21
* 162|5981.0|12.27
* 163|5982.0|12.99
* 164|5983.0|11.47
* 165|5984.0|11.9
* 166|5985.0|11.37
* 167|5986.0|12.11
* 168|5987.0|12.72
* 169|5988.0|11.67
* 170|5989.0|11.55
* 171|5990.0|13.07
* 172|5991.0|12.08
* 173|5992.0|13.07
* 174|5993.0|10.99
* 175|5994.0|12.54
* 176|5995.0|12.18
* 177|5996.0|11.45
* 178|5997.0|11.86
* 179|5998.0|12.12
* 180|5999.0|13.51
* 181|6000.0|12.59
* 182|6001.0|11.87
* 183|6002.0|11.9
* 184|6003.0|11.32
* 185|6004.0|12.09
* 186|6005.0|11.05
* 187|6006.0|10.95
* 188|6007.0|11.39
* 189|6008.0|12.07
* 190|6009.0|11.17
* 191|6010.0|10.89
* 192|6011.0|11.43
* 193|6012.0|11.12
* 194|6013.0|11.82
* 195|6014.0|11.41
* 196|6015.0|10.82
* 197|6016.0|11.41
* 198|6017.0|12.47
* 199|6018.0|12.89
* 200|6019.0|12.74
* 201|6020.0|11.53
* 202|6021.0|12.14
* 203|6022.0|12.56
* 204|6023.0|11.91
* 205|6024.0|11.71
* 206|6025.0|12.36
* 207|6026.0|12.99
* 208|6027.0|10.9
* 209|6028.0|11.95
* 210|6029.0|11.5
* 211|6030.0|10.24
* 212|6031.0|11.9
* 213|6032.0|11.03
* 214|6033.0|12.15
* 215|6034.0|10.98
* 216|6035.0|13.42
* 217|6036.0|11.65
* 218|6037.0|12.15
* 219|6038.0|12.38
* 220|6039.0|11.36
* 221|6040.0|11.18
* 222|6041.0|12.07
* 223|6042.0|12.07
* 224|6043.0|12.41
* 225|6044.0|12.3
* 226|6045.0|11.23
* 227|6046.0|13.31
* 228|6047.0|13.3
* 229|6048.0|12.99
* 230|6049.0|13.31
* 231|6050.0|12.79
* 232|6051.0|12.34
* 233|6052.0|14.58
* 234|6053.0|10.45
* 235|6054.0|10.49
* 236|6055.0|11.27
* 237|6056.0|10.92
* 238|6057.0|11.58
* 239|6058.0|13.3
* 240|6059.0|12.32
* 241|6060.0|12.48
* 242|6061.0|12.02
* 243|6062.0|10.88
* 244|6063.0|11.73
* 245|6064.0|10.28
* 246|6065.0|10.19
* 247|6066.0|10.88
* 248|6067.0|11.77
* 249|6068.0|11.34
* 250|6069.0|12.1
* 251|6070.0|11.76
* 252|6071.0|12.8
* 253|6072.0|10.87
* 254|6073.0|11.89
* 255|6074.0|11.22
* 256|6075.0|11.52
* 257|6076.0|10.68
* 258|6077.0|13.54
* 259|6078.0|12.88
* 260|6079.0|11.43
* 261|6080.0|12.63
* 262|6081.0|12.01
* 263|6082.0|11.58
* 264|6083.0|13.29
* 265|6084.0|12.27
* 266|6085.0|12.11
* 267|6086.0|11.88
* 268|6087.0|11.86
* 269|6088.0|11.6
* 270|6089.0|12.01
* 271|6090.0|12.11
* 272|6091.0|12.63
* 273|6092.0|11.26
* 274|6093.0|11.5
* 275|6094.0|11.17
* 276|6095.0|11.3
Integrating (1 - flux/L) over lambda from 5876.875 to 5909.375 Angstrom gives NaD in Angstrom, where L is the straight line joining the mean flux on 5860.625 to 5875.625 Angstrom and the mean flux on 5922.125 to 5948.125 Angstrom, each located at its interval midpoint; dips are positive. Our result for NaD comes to 2.37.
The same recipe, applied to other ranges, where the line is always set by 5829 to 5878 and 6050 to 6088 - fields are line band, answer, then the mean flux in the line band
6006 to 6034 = 0.7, 11.7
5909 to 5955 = 0.3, 12.2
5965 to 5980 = -0.4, 12.4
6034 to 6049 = -0.4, 12.3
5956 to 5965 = -0.2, 12.4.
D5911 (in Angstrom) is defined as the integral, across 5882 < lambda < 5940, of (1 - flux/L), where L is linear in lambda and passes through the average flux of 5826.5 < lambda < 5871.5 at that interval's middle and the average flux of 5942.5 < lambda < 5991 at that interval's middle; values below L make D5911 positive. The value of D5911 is 1.9 Angstrom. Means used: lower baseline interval 12.3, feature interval 11.9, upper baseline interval 12.2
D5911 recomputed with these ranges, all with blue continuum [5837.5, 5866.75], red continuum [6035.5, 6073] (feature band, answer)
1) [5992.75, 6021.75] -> 0.5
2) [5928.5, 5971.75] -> -0.4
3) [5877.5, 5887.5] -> 0.2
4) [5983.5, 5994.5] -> -0.1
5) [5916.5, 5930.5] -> -0.1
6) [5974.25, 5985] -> -0.2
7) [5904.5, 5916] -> 0.0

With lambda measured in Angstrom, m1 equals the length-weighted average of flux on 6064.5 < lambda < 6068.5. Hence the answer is 11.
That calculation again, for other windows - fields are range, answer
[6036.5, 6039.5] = 12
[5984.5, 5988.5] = 12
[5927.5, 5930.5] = 12.6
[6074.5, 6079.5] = 12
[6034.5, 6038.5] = 12.4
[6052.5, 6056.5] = 10.8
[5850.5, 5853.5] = 12.9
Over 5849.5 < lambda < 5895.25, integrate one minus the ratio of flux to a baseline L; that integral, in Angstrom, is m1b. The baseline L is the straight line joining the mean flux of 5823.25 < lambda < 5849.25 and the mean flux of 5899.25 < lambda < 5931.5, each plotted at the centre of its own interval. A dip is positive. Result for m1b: 1.0 Angstrom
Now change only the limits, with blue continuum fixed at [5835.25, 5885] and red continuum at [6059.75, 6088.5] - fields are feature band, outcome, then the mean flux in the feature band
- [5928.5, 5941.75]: -0.2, 12.3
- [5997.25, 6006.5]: 0.0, 11.9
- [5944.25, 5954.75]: 0.1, 12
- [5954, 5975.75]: -0.5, 12.3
